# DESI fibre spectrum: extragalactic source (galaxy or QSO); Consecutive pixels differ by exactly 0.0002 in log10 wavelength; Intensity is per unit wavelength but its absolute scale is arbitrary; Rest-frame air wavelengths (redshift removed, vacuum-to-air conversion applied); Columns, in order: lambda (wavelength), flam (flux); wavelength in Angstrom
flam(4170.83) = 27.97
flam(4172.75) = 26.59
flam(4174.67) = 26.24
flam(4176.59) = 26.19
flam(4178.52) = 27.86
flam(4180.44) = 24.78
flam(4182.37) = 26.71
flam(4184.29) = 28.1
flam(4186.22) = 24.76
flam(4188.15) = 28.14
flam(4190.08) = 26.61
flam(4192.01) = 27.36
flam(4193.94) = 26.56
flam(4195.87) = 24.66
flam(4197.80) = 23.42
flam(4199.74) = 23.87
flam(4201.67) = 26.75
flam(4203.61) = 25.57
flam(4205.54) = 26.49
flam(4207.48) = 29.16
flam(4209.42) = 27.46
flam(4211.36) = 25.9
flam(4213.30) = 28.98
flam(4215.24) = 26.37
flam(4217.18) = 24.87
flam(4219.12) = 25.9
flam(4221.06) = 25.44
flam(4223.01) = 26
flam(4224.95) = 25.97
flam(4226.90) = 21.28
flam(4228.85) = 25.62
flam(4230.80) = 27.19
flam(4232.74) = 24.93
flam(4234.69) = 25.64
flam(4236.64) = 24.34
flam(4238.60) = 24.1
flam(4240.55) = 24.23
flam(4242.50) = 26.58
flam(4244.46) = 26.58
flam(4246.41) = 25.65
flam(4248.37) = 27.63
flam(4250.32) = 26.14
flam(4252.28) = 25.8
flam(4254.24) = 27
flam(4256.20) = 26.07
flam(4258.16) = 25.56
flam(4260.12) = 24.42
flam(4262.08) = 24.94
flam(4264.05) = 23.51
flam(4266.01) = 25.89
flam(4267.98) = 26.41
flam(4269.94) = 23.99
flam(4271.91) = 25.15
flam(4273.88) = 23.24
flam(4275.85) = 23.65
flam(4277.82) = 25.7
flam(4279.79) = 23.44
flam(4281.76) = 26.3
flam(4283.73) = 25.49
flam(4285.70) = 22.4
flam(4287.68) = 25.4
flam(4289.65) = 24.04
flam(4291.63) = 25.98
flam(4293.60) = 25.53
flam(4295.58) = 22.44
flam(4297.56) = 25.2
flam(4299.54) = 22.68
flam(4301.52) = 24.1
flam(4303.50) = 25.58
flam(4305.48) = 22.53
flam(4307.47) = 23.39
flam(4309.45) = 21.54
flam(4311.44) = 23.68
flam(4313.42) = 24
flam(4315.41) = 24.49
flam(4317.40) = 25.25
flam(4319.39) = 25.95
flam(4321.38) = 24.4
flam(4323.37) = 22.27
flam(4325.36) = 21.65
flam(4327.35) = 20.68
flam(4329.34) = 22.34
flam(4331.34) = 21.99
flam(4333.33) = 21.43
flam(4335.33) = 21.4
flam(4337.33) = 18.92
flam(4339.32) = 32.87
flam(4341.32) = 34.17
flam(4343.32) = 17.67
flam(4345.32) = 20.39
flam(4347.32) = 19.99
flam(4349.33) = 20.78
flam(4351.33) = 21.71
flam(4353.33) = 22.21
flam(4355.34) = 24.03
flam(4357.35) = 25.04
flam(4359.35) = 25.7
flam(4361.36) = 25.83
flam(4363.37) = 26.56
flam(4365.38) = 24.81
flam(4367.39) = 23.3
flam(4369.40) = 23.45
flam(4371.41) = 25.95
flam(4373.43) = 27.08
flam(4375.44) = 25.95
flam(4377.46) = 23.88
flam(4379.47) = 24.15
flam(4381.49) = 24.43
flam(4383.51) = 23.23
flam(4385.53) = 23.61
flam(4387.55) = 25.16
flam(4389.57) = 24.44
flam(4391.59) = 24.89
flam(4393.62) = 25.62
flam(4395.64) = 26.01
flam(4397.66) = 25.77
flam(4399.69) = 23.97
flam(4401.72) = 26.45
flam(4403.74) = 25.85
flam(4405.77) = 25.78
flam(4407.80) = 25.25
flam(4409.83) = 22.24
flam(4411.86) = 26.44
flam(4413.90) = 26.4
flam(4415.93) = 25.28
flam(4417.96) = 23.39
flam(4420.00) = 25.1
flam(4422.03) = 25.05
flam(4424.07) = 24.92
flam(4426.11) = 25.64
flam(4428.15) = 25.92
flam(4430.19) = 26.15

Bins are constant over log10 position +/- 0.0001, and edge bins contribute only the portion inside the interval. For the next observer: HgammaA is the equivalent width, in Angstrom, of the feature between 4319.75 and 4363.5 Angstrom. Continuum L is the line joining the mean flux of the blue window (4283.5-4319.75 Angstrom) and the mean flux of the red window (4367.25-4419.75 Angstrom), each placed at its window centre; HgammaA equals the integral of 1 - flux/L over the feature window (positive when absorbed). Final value 2.2 Angstrom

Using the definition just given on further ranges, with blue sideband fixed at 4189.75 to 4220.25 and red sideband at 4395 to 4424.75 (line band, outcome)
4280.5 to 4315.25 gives 2.2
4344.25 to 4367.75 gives 1.9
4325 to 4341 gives 1.5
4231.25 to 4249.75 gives 0.3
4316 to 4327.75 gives 1.0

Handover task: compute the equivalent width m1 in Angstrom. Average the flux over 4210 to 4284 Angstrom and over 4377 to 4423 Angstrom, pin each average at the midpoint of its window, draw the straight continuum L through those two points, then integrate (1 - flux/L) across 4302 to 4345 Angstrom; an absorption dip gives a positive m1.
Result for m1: 2.7 Angstrom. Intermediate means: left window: 25.4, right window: 24.9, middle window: 23.6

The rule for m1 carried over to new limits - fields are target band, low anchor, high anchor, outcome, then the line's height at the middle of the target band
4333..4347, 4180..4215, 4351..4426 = 0.83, 25.3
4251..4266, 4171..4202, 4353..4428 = 0.23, 25.8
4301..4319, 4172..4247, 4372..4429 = 1.12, 25.5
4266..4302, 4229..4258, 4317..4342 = 0.58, 24.9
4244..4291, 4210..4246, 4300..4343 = -0.63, 24.8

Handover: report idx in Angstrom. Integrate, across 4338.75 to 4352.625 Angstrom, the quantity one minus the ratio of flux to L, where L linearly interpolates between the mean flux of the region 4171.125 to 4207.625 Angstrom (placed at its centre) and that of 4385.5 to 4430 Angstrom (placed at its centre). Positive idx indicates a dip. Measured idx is 1.0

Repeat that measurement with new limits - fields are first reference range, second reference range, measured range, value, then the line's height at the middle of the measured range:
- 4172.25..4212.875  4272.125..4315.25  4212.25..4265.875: -0.52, 25.3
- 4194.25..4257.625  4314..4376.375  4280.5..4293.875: -0.10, 24.8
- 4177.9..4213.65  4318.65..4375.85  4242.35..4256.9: -0.55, 25.5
